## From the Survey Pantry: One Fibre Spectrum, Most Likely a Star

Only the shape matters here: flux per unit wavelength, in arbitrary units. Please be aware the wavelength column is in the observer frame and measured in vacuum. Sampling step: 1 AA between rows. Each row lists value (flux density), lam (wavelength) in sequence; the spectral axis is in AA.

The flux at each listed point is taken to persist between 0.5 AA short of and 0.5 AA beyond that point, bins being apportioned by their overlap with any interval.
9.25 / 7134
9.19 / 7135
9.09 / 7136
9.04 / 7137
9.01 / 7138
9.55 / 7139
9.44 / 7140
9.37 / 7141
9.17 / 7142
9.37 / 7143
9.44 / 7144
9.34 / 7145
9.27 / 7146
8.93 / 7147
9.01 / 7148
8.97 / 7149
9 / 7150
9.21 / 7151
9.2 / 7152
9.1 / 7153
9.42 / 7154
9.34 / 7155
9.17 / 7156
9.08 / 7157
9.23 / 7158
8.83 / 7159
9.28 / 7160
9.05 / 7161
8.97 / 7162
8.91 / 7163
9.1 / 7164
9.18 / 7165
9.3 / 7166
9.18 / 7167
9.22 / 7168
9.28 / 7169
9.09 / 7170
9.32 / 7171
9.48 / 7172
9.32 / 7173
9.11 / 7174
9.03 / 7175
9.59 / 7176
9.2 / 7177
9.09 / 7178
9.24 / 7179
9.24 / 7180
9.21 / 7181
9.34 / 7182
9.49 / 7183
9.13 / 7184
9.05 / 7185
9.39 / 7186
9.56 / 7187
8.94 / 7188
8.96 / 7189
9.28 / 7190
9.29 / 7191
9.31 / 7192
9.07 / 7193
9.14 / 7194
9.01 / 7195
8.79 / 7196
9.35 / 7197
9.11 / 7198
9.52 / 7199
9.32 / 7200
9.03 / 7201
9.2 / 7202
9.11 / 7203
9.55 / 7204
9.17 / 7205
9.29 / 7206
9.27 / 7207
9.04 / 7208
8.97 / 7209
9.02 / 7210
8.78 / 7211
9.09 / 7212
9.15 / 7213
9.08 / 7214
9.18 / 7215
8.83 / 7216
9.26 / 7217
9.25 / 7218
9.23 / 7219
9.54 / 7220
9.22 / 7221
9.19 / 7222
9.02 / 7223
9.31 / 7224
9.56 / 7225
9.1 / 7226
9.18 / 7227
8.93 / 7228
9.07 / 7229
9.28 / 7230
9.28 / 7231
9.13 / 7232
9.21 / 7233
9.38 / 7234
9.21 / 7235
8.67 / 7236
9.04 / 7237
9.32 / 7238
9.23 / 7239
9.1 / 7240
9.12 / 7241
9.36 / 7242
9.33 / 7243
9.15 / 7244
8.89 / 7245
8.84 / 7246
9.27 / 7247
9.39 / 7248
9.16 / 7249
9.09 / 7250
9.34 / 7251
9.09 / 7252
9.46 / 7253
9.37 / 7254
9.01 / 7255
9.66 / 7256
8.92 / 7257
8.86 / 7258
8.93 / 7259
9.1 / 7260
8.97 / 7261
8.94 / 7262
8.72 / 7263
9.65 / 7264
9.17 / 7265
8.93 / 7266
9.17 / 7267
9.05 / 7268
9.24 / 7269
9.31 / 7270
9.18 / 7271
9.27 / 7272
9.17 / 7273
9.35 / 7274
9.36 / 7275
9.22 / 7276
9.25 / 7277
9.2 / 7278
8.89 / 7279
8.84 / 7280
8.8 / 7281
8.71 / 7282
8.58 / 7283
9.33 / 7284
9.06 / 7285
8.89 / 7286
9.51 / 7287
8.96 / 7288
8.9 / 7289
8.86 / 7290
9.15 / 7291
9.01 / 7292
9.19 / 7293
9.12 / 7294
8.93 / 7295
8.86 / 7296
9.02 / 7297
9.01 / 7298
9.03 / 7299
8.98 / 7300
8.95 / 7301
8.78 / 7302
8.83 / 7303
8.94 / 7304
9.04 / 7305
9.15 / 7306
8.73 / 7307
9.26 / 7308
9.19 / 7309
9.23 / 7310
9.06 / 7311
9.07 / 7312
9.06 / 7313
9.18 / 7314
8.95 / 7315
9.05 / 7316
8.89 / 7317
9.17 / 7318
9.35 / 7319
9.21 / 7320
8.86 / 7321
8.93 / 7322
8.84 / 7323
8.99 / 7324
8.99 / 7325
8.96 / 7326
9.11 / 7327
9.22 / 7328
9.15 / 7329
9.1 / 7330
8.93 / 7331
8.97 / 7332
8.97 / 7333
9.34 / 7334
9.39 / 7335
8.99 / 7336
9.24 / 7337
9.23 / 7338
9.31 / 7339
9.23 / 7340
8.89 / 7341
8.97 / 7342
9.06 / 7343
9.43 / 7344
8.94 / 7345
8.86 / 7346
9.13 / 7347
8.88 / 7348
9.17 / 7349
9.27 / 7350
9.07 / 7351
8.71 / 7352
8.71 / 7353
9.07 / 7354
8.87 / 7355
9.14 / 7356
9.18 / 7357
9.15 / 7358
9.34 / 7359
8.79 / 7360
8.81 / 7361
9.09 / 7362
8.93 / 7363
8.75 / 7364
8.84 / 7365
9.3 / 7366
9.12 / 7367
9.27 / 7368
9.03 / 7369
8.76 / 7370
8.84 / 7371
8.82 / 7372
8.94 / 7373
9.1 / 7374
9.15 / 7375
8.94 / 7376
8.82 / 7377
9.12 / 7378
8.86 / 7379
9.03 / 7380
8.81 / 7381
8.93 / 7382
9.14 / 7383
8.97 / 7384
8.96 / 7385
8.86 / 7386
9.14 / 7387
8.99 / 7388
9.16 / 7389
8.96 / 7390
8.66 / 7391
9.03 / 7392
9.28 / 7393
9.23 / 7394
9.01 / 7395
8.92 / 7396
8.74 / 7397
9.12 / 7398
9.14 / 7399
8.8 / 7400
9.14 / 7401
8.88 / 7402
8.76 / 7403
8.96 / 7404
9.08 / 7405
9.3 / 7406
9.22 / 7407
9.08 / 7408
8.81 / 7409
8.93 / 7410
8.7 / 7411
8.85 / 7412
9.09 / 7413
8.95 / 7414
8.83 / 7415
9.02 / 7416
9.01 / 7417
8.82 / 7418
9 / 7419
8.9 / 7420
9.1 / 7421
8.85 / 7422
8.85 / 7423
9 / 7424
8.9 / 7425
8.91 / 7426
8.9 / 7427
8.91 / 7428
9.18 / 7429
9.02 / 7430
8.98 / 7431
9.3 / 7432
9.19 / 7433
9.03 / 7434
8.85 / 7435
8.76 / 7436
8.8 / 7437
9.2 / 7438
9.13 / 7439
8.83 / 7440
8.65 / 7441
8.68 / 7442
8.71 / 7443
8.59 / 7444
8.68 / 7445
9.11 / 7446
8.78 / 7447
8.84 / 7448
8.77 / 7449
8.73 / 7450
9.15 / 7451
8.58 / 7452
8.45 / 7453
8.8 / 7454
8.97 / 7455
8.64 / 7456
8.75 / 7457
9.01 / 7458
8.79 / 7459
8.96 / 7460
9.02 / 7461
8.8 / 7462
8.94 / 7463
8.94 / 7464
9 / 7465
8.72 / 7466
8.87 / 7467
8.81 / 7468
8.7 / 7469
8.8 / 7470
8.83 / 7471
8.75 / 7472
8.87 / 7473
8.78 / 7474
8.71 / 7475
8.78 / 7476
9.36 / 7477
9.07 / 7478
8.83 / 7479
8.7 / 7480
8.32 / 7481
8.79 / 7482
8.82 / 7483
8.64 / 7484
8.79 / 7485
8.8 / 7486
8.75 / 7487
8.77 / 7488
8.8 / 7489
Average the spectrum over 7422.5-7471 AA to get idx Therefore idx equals 8.87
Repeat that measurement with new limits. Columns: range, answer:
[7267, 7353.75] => 9.06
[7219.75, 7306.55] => 9.11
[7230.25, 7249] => 9.16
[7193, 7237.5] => 9.16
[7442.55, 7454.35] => 8.77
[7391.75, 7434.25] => 8.99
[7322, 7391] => 9.03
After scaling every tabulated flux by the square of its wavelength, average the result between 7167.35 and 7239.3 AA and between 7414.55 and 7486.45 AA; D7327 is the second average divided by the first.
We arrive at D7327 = 1.03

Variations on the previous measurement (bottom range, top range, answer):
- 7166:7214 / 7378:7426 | 1.03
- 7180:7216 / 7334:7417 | 1.03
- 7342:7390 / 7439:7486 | 1.00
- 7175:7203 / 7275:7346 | 1.02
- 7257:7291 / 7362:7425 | 1.02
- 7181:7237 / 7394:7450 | 1.03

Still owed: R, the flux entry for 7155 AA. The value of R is 9.34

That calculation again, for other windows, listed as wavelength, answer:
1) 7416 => 9.02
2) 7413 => 9.09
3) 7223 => 9.02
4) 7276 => 9.22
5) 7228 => 8.93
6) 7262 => 8.94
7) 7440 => 8.83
